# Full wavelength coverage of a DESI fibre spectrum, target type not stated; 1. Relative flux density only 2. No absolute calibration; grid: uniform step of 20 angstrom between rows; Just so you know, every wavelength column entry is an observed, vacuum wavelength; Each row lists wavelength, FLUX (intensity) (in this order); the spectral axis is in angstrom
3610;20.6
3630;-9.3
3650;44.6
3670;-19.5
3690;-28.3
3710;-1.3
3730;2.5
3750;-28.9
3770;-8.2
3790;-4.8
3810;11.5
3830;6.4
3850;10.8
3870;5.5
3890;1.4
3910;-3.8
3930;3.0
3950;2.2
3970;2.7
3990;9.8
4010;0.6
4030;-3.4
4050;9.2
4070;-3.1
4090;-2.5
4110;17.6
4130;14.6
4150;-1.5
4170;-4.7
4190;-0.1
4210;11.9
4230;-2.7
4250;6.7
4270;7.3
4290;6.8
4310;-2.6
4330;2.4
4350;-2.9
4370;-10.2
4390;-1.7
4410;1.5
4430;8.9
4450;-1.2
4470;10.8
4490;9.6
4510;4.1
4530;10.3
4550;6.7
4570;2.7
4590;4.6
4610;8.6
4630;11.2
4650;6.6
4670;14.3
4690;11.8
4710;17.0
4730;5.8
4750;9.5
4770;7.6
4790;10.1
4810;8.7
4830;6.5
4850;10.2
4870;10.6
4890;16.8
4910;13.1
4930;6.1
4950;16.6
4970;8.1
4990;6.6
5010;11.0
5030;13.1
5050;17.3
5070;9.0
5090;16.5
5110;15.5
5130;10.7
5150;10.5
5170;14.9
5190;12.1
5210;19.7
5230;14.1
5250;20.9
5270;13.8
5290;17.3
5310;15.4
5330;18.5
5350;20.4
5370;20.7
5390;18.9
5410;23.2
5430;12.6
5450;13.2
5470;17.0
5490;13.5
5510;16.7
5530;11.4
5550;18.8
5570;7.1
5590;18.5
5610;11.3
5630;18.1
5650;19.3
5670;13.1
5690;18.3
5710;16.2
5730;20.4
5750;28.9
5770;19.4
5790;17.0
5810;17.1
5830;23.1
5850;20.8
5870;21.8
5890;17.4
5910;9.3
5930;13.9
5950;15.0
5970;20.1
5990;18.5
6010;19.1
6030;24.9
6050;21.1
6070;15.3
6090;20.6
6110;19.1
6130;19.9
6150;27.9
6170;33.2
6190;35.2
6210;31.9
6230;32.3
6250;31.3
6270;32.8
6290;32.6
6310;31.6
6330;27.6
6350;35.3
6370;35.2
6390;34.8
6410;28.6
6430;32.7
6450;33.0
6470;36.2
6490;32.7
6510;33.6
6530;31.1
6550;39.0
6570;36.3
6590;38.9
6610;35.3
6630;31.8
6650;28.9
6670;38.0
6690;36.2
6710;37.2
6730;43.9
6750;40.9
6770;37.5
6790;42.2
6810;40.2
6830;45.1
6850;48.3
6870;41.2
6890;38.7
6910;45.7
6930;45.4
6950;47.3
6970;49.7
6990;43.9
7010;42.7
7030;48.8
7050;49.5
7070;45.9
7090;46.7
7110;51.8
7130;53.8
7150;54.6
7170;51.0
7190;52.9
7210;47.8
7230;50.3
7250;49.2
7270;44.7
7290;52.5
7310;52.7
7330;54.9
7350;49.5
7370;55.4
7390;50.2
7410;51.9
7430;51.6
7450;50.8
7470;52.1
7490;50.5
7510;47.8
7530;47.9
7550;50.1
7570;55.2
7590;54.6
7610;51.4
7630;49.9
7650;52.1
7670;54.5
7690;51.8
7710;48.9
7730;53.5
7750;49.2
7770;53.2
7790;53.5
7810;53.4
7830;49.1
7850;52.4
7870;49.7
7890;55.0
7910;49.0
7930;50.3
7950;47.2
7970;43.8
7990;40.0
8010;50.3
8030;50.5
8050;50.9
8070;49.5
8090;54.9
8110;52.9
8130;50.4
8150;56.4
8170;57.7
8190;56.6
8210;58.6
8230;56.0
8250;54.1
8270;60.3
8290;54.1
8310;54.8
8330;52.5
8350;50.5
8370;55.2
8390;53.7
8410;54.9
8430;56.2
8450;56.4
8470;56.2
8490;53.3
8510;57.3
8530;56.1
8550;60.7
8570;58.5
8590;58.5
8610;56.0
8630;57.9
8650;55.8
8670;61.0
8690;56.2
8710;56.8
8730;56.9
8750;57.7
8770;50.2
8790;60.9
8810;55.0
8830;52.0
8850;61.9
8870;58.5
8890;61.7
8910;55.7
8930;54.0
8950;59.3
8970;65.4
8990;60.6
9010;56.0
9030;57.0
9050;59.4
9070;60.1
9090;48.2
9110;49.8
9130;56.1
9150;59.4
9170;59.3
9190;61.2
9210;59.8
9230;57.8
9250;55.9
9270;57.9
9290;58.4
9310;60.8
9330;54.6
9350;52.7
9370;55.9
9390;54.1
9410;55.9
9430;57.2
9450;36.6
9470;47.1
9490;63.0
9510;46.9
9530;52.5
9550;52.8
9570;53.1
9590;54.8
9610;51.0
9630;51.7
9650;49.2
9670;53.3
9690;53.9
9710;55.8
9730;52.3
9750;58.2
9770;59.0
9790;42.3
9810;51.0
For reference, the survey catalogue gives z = 0.543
